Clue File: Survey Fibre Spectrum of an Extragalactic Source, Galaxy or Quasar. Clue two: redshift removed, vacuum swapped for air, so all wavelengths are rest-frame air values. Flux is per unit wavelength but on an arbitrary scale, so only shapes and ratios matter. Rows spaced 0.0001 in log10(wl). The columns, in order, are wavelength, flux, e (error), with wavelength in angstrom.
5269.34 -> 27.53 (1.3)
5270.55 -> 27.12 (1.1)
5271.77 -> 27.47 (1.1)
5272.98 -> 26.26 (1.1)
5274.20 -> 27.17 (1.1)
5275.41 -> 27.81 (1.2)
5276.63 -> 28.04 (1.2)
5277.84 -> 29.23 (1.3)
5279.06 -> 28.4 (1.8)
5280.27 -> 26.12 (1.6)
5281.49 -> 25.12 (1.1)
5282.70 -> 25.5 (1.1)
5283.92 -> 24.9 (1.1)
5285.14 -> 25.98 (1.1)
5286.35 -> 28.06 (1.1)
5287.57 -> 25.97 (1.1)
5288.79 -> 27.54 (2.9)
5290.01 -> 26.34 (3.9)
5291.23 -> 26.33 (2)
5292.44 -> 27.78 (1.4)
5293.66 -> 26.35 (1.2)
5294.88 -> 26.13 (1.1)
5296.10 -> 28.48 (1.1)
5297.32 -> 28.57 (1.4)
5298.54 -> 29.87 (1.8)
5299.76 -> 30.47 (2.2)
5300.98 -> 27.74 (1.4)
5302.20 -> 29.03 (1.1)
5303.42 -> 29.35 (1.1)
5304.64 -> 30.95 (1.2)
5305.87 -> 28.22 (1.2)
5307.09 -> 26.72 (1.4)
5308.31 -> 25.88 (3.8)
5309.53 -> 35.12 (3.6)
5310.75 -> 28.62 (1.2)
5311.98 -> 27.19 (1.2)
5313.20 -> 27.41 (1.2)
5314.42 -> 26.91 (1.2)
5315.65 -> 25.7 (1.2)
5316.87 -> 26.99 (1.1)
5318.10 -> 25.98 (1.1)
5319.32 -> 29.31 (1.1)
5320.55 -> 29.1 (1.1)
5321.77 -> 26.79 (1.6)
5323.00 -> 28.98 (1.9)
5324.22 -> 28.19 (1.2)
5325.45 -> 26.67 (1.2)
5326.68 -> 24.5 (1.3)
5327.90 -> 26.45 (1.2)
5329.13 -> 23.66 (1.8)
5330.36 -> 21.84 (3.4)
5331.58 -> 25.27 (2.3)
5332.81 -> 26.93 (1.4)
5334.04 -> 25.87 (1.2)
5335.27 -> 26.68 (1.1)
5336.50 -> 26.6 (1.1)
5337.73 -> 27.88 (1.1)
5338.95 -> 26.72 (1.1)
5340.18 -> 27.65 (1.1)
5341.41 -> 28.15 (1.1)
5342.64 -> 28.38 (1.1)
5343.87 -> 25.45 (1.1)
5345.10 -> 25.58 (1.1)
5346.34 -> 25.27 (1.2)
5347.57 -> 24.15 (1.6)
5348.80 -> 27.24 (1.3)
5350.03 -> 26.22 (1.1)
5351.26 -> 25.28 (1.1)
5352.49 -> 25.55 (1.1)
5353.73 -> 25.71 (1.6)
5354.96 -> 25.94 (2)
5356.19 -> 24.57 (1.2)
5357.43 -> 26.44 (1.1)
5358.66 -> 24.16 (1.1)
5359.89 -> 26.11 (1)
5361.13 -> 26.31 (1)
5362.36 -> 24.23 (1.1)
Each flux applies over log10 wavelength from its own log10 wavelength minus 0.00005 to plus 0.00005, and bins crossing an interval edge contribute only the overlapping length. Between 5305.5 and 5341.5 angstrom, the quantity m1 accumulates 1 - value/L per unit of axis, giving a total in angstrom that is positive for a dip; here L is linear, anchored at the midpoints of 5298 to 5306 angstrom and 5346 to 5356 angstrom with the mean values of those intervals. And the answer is 0.94 angstrom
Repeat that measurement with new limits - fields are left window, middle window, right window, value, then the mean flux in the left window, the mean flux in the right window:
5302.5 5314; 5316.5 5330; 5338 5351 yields 0.48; 28.8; 26.5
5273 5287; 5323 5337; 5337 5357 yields 0.30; 26.9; 26.2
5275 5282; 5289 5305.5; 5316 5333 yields -0.73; 27.5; 26.5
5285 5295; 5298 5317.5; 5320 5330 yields -1.30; 26.8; 26.7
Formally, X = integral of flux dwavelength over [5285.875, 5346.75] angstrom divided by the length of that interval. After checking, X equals 27.3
